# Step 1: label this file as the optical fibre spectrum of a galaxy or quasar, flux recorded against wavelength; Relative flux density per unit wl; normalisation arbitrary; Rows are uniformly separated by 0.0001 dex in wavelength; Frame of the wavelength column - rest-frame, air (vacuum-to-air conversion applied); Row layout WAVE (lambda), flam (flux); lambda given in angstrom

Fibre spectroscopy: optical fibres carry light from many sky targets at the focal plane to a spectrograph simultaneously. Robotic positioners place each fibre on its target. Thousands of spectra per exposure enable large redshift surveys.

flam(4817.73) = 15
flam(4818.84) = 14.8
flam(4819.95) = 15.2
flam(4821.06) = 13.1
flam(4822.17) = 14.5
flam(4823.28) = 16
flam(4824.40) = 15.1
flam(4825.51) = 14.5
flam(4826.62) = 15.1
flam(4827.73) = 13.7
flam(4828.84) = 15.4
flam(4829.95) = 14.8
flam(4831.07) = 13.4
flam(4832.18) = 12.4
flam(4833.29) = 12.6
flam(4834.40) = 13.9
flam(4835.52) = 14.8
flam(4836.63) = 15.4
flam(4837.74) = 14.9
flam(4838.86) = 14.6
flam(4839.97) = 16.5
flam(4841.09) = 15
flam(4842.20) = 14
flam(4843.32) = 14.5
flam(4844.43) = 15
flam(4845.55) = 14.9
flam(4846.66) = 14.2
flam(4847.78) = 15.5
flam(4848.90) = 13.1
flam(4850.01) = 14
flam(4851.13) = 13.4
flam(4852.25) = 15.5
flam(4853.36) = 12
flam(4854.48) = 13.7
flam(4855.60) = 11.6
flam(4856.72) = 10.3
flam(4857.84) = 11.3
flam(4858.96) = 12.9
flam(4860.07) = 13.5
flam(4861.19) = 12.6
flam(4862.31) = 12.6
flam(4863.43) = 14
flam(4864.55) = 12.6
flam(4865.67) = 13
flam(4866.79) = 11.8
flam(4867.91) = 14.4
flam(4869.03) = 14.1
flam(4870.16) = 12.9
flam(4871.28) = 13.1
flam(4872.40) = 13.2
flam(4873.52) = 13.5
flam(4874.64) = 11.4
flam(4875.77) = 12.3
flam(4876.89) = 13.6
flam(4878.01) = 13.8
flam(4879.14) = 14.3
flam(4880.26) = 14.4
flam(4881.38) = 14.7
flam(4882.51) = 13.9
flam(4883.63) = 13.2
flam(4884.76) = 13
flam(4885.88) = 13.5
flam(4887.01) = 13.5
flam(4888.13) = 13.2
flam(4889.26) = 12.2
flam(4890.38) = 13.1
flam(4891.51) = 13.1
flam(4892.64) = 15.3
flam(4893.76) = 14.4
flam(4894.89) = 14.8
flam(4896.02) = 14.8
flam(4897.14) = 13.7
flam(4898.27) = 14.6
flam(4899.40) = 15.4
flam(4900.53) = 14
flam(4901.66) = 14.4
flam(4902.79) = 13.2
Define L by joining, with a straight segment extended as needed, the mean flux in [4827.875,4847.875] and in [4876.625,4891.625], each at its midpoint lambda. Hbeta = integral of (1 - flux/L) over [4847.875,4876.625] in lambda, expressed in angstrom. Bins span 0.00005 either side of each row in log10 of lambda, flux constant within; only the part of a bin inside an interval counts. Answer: 2.14 angstrom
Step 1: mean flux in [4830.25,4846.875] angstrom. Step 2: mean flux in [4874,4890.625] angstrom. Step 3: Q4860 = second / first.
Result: 0.93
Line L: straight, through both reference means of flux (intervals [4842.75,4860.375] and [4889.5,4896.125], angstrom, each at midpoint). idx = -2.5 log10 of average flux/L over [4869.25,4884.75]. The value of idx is 0.04 mag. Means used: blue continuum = 13.5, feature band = 13.4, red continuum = 14.1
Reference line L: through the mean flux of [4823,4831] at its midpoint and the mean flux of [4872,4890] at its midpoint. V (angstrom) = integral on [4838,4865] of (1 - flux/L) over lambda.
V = 1.0 angstrom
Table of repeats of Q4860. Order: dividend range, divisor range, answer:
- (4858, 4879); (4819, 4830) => 0.89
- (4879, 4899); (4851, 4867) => 1.09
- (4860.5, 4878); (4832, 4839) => 0.92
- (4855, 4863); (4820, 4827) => 0.83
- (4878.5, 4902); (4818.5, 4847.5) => 0.96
